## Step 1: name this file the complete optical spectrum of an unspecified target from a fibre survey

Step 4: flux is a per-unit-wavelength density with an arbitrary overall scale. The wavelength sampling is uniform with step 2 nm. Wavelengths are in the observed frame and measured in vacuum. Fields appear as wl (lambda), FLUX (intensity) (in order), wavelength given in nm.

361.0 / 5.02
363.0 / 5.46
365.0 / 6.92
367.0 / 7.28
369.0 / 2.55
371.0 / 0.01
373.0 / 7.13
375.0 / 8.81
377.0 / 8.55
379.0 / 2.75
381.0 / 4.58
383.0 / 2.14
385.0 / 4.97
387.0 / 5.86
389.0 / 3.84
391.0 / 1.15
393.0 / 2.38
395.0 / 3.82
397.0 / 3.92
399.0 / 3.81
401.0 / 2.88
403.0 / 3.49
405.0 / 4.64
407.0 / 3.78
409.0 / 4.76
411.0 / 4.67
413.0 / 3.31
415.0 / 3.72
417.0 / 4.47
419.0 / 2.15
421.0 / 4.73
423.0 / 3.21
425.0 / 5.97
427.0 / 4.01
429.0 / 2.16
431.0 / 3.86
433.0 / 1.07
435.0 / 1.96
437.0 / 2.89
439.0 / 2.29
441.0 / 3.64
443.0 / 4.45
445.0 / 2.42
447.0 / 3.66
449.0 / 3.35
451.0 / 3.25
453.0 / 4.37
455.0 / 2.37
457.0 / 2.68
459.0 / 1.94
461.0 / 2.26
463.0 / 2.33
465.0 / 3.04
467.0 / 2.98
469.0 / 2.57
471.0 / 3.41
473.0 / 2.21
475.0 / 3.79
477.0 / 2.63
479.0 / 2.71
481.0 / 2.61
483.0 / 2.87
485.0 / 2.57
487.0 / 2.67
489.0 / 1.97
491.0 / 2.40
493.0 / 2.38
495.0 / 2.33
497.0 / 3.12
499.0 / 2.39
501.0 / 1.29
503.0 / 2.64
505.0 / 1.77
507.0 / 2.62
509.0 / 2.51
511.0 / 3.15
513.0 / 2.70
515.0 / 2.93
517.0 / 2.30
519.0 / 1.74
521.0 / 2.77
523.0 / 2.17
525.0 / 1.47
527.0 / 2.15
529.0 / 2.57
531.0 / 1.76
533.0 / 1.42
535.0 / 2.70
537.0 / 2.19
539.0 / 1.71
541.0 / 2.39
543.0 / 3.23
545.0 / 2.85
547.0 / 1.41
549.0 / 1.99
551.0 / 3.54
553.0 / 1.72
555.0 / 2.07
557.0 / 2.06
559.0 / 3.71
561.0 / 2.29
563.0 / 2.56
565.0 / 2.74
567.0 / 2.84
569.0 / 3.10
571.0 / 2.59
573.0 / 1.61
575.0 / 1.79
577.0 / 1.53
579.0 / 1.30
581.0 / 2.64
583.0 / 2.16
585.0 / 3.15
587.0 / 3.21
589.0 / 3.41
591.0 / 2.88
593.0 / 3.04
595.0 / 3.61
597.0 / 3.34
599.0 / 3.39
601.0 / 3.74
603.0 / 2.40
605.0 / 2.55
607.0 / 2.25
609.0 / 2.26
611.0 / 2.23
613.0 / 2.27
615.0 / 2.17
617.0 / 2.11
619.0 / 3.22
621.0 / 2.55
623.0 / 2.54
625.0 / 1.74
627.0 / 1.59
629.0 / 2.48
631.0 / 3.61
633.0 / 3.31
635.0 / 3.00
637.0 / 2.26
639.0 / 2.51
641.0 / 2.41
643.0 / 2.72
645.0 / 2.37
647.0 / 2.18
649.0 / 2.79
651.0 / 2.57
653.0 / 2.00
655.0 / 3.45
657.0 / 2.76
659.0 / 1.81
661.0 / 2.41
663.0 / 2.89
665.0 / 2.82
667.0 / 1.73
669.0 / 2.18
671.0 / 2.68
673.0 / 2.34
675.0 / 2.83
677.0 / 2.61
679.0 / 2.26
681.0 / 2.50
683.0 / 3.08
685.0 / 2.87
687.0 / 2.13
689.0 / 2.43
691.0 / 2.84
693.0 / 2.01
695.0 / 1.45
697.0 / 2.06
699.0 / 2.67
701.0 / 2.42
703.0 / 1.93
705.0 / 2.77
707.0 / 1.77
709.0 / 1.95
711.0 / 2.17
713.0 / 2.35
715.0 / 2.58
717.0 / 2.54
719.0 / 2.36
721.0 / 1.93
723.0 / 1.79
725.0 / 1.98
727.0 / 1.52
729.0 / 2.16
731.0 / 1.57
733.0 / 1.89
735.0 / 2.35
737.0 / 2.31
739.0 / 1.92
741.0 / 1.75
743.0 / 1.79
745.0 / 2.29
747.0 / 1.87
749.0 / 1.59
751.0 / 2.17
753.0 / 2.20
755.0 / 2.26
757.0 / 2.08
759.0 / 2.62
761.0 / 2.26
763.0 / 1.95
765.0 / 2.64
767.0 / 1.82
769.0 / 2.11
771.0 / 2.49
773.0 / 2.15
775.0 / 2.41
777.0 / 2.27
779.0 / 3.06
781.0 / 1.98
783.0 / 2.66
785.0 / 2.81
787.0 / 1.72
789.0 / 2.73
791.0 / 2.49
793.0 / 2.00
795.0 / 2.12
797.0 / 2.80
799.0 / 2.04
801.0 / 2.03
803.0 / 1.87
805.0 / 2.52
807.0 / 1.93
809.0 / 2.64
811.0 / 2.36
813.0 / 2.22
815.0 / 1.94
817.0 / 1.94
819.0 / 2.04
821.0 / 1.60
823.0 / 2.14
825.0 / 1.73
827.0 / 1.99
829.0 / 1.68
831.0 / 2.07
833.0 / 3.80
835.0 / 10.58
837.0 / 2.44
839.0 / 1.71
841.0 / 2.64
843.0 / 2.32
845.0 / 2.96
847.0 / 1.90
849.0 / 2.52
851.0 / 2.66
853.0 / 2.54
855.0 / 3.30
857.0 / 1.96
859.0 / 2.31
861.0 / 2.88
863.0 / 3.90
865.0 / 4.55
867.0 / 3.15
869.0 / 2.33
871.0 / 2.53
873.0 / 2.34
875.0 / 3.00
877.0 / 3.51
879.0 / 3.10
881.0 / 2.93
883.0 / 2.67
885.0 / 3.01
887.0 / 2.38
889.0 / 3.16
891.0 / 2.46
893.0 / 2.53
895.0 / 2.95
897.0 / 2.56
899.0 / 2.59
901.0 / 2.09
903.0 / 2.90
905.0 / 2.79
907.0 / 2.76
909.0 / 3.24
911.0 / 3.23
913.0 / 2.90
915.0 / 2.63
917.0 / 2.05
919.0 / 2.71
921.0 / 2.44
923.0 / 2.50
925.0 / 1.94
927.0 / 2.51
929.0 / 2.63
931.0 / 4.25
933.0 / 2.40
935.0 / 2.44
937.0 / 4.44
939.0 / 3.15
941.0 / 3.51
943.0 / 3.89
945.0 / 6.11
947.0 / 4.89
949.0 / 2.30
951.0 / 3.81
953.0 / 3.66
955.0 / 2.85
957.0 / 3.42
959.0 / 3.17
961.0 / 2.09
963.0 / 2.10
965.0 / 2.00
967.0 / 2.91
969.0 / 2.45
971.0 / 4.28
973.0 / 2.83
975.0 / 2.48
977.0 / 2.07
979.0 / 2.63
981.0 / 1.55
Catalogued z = 1.238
